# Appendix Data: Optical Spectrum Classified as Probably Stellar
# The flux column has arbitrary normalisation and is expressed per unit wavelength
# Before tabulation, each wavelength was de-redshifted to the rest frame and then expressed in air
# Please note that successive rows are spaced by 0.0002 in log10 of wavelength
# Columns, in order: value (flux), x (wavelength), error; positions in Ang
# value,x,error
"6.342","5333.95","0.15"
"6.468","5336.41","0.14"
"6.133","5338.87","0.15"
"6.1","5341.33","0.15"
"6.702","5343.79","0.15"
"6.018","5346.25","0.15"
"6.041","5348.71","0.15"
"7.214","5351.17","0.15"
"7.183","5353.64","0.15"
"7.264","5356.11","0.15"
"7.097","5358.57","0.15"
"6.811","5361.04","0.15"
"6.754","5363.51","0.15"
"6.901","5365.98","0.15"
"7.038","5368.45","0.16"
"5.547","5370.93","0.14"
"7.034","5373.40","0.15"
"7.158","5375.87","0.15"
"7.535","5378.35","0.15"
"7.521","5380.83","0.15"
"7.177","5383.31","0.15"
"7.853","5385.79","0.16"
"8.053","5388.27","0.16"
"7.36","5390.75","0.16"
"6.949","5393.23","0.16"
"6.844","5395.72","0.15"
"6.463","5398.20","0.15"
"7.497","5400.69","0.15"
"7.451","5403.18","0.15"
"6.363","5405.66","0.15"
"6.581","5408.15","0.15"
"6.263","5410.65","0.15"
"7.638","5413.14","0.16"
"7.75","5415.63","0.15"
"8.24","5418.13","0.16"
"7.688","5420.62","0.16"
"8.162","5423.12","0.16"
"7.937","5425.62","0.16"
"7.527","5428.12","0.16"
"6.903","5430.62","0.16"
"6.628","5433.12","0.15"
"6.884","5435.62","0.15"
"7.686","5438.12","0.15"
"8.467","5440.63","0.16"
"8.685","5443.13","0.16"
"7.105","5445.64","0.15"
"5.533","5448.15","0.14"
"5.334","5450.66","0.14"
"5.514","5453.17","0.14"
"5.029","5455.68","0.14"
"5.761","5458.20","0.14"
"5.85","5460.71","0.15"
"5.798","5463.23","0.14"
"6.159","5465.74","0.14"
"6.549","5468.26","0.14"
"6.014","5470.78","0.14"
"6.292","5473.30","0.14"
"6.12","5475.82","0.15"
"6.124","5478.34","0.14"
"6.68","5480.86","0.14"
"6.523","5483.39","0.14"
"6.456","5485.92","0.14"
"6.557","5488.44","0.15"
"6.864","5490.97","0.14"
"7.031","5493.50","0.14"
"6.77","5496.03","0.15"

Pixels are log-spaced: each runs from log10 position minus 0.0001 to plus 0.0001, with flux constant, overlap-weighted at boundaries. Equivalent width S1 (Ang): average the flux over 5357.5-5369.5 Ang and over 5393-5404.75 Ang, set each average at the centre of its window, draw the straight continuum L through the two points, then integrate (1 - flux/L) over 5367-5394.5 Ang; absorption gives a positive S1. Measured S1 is -0.9 Ang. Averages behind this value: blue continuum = 6.92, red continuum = 7.03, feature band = 7.2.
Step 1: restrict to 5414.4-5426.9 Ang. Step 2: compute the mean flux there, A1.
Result 7.95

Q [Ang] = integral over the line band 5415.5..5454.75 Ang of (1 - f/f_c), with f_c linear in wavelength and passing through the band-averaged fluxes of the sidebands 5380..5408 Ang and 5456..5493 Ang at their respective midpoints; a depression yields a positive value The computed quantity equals -2.9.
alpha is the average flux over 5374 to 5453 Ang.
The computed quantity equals 7.24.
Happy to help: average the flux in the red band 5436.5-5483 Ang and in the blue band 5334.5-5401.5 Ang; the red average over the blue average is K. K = 0.9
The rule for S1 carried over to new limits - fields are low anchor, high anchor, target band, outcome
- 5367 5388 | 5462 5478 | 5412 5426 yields -2.5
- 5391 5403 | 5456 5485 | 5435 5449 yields -2.1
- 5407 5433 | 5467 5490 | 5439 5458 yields 1.2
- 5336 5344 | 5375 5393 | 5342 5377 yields 0.3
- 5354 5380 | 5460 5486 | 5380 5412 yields -1.7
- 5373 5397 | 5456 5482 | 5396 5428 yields -1.8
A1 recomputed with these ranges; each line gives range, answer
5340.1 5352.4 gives 6.42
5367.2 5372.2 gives 6.3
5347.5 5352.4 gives 6.63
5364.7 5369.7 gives 6.96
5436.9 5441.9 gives 8.08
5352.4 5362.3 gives 7.08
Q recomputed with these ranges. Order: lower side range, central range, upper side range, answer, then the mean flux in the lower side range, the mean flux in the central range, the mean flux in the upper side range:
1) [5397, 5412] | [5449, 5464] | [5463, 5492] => 2.18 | 6.77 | 5.54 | 6.36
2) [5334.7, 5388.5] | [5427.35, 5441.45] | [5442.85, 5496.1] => -1.88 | 6.86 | 7.31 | 6.25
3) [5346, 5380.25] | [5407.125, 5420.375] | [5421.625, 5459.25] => -0.88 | 6.87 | 7.33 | 6.89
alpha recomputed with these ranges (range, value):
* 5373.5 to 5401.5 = 7.3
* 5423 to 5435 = 7.33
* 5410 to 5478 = 6.79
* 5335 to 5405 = 6.93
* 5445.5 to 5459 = 5.59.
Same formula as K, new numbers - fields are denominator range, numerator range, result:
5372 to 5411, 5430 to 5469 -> 0.91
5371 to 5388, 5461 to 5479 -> 0.84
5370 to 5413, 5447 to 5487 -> 0.85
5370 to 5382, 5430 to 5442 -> 1.05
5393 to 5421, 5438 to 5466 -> 0.89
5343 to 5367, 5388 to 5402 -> 1.05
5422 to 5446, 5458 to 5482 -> 0.81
